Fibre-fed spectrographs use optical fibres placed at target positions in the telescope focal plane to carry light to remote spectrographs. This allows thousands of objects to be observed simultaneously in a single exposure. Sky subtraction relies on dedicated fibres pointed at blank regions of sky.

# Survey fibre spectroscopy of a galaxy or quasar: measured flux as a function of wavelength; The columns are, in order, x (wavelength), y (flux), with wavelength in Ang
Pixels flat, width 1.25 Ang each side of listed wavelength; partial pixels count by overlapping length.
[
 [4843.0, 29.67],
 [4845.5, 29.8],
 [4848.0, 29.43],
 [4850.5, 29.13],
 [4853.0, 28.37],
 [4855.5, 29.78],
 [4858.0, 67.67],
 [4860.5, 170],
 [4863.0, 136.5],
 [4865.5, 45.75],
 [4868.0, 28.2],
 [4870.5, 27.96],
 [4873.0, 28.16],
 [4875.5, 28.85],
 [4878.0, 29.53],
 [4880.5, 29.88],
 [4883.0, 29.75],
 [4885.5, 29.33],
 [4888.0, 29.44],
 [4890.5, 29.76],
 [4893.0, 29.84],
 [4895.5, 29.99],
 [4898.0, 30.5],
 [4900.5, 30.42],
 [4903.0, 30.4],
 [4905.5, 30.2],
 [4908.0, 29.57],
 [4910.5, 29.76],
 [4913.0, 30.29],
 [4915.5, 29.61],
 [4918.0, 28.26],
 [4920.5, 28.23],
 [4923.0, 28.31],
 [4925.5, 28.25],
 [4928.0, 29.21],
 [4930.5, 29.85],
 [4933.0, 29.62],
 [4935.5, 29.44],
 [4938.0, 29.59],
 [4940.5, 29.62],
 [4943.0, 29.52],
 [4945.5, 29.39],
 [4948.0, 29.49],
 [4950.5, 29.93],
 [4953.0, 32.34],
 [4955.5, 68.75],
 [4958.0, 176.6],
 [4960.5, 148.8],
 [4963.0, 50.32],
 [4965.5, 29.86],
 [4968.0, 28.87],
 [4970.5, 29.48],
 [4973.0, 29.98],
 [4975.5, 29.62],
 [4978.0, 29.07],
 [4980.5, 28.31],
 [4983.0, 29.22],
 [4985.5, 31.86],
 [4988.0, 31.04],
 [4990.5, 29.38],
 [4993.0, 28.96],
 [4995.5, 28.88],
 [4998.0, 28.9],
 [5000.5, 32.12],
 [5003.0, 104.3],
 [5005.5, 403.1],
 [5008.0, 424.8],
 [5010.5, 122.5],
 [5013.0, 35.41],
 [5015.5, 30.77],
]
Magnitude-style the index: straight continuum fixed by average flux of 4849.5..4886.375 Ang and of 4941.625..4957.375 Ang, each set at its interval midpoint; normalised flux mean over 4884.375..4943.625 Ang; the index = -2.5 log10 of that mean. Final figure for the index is 0.46 mag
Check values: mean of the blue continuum 49.6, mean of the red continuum 42.1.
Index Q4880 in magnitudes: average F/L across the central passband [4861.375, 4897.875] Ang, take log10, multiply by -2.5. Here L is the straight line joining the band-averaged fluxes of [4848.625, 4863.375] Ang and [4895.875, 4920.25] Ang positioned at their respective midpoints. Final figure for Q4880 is 0.35 mag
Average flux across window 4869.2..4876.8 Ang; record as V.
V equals 28.3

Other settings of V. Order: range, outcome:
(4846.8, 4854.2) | 29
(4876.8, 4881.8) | 29.7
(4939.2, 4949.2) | 29.5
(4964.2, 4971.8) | 29.5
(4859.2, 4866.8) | 117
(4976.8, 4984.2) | 28.9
